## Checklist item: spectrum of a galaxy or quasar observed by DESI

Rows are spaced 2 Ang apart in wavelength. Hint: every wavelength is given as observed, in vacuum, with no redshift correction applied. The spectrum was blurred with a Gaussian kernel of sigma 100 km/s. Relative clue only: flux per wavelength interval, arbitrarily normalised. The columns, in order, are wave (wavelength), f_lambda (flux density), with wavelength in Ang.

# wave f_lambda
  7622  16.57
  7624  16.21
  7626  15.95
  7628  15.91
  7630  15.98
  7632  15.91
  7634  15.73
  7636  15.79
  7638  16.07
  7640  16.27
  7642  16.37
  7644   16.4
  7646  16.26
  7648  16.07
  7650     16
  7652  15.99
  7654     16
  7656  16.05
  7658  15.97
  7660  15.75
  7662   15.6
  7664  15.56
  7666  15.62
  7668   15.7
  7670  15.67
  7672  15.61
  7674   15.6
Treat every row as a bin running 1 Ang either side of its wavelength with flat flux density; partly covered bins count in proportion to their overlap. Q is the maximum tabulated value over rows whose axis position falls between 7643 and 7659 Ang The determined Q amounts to 16.4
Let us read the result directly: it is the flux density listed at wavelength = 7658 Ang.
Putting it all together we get 15.97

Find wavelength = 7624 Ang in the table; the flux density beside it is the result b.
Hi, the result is 16.21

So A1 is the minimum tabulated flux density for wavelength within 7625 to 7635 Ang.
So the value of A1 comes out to 15.73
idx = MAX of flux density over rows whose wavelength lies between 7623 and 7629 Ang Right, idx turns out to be 16.21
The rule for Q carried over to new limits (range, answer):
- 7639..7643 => 16.37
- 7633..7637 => 15.79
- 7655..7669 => 16.05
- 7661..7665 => 15.6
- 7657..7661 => 15.97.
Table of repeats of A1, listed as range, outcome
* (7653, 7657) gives 16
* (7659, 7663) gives 15.6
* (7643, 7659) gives 15.97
